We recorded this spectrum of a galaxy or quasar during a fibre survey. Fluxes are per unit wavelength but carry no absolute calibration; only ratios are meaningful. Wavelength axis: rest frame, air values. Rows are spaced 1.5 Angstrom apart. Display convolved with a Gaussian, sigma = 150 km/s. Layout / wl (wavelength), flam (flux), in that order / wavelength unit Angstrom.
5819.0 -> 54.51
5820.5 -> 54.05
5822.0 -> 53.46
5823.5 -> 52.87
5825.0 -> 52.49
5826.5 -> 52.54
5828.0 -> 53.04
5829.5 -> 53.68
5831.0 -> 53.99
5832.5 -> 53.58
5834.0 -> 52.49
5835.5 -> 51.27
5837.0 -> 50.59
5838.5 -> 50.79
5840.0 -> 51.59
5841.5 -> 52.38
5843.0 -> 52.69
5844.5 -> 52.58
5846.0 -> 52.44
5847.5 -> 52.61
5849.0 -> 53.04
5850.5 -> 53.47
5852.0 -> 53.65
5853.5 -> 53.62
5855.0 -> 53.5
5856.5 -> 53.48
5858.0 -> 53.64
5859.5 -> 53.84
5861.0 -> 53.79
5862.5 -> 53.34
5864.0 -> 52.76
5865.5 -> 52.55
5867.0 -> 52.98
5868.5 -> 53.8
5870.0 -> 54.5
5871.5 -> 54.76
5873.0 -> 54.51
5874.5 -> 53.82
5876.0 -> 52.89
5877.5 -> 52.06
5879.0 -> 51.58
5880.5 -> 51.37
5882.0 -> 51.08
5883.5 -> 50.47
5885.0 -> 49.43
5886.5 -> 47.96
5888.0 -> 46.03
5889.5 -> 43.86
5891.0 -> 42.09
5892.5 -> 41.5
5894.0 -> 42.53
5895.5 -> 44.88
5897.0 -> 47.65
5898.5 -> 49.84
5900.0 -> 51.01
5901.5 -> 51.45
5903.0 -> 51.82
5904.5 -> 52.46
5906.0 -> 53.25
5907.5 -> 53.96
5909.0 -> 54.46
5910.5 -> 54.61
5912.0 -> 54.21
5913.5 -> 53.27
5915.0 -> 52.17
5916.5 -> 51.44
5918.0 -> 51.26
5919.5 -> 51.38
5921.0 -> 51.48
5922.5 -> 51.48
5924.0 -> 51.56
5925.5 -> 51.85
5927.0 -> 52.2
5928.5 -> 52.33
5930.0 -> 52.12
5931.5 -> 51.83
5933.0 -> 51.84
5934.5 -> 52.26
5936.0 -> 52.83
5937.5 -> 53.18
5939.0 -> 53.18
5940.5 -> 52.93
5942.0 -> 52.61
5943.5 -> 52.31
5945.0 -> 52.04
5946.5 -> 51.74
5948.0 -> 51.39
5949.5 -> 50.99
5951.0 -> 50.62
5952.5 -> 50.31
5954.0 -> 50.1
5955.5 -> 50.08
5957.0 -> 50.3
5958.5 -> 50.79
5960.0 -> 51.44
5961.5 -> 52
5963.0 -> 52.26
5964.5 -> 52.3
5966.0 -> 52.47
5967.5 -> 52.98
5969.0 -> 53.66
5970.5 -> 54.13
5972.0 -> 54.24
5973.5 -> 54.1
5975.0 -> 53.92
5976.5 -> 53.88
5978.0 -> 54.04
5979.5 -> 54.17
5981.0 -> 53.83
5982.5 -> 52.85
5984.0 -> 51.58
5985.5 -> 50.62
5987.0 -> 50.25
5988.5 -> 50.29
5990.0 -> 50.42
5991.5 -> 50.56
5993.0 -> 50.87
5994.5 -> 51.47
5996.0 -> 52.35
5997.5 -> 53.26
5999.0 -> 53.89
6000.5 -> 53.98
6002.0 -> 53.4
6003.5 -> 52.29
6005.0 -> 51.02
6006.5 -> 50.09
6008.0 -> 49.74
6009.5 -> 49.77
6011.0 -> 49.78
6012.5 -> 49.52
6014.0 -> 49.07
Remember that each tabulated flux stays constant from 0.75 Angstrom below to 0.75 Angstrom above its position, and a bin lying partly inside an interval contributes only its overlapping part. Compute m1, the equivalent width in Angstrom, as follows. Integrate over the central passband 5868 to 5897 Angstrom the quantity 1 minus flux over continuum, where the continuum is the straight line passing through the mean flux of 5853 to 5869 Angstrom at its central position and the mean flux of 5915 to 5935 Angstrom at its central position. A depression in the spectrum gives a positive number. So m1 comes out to 1.9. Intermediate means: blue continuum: 53.4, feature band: 49.3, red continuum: 51.8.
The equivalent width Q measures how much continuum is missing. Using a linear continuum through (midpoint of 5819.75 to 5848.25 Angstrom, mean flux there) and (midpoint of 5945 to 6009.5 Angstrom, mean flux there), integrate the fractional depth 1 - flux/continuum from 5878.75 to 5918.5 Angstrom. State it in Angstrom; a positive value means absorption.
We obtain 1.9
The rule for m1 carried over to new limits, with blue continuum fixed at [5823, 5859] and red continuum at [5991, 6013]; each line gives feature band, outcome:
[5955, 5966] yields 0.09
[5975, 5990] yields -0.21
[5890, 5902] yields 1.40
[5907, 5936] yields -0.15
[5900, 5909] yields -0.06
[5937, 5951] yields -0.06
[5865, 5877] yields -0.27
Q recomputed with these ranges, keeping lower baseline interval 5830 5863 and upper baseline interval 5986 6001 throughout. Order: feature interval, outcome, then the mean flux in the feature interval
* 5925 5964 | 0.23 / 51.8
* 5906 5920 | -0.19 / 53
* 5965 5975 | -0.33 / 53.6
